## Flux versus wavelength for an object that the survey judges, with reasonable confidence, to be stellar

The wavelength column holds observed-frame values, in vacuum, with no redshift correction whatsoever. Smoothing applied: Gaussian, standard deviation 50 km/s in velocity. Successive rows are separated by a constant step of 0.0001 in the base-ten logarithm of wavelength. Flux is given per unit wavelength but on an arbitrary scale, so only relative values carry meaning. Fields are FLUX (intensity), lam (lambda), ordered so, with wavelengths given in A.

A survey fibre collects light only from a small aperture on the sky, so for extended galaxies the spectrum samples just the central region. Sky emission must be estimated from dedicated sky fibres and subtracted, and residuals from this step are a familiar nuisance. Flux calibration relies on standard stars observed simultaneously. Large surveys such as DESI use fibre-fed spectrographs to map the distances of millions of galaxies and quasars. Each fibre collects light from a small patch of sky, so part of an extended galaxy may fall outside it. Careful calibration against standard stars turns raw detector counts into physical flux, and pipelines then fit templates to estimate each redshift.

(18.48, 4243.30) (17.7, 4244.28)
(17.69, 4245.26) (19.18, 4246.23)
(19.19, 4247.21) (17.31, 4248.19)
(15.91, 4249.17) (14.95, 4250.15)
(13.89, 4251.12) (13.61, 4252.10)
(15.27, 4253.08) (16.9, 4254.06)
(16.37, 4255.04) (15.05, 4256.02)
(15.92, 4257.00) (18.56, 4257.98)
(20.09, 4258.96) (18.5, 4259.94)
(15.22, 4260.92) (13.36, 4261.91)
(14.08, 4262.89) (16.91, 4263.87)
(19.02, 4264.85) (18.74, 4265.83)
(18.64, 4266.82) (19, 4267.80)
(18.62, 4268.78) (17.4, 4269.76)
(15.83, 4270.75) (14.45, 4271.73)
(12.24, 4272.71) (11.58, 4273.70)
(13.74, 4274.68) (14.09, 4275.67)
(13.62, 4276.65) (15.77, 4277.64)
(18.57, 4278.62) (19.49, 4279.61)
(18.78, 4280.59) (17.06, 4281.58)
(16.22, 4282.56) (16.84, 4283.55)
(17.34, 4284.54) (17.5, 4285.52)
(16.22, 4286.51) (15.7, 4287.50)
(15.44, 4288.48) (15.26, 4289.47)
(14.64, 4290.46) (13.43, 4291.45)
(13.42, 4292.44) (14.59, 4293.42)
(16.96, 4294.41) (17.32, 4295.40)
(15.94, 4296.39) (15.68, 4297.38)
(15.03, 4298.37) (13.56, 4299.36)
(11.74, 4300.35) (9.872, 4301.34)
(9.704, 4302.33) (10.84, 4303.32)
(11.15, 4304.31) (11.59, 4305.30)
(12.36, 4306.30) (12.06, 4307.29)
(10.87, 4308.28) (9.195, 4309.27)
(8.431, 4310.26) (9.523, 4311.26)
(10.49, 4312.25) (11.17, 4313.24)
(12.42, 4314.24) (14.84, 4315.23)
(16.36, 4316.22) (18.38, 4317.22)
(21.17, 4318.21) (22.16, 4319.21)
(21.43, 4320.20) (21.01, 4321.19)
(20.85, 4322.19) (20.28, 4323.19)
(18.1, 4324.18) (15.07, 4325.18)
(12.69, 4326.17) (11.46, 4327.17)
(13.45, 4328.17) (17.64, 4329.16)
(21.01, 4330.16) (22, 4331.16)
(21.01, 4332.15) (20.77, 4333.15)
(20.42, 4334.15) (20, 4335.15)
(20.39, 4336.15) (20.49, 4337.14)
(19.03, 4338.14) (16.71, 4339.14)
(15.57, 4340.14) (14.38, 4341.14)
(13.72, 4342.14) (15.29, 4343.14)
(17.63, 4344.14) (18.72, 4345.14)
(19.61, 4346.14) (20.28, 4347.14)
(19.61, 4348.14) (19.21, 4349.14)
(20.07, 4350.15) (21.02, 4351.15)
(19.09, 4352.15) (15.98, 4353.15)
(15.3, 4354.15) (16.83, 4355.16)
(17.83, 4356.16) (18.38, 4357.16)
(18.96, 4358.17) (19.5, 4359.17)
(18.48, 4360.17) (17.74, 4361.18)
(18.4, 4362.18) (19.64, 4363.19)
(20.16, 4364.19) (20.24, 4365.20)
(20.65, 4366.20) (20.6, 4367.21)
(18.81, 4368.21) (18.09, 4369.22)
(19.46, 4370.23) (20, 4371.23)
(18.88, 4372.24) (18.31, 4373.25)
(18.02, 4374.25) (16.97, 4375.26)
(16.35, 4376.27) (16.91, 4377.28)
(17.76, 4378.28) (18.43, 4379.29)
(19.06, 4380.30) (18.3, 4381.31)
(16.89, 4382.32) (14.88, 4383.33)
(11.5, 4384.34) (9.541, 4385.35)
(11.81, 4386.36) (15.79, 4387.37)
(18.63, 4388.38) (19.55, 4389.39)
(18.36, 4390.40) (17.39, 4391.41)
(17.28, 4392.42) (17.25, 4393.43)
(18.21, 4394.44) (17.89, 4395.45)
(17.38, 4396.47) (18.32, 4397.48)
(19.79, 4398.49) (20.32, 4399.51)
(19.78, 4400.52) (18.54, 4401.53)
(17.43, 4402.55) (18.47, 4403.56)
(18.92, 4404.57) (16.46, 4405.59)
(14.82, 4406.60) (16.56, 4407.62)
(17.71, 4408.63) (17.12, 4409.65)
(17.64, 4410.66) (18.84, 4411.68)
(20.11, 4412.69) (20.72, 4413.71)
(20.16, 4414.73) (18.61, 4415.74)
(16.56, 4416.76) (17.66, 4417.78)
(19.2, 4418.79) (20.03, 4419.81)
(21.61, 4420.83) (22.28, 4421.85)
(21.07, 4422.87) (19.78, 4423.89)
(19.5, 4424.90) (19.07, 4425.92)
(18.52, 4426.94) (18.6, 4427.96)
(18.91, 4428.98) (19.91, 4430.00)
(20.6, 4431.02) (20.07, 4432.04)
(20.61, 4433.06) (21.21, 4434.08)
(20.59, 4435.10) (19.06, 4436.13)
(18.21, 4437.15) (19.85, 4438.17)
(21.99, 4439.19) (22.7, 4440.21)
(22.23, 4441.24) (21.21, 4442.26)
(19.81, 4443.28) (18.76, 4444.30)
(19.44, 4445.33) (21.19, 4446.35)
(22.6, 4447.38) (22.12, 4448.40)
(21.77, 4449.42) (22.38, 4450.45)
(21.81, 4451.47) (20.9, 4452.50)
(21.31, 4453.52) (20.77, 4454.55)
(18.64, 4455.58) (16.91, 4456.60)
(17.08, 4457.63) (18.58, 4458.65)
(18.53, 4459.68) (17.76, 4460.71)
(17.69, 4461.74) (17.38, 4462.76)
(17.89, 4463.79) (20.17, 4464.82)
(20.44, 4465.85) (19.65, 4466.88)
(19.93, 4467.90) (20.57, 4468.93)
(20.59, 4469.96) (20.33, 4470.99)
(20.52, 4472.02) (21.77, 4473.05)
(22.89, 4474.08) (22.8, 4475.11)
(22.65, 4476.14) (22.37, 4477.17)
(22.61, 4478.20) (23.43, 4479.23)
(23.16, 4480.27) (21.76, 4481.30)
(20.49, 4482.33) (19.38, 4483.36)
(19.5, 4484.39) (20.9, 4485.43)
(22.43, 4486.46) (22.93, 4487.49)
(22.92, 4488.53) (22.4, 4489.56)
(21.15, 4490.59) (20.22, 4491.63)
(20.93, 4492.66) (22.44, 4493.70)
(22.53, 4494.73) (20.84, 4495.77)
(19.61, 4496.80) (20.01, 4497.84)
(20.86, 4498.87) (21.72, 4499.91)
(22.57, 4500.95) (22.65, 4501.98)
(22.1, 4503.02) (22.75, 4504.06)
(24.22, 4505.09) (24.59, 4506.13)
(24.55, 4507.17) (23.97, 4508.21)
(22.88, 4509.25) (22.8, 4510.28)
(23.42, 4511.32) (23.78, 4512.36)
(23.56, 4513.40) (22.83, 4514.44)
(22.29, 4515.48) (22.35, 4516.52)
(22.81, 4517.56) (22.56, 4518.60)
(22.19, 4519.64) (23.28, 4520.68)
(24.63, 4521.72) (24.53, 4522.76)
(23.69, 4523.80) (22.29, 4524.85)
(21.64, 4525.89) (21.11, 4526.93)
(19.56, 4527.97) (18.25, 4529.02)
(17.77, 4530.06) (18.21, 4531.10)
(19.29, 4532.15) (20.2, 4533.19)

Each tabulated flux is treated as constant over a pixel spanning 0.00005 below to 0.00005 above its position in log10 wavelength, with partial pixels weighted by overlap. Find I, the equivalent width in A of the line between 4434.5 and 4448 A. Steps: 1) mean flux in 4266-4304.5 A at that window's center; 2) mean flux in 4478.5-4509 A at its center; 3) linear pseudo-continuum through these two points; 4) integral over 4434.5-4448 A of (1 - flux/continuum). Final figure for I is -0.2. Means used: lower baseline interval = 15.3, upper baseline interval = 22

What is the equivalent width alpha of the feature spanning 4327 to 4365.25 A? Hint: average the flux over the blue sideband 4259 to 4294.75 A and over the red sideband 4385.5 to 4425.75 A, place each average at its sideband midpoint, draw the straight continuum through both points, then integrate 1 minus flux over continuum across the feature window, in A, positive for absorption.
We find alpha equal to -2.4 A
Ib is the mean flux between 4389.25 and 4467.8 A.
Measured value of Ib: 19.3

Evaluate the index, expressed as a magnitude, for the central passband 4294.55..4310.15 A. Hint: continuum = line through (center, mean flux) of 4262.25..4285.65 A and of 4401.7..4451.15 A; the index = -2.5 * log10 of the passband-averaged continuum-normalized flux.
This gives 0.34 mag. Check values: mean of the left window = 16.4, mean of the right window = 19.6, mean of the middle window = 12.5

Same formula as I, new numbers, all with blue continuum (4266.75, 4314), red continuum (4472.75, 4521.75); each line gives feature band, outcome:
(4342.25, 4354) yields -1.40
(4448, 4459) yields 0.21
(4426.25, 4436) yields -0.05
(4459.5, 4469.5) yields 0.96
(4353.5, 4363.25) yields -0.62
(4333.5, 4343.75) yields -0.95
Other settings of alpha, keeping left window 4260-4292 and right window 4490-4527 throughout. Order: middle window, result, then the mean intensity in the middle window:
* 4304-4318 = 4.0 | 12.3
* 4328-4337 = -1.1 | 19.9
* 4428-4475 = 1.7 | 20.2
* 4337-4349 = 0.3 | 17.5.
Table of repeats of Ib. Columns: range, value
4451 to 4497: 20.7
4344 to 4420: 18.1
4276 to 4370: 16.6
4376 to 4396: 16.6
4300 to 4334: 15.1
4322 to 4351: 18.1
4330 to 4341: 19.6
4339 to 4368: 18.3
